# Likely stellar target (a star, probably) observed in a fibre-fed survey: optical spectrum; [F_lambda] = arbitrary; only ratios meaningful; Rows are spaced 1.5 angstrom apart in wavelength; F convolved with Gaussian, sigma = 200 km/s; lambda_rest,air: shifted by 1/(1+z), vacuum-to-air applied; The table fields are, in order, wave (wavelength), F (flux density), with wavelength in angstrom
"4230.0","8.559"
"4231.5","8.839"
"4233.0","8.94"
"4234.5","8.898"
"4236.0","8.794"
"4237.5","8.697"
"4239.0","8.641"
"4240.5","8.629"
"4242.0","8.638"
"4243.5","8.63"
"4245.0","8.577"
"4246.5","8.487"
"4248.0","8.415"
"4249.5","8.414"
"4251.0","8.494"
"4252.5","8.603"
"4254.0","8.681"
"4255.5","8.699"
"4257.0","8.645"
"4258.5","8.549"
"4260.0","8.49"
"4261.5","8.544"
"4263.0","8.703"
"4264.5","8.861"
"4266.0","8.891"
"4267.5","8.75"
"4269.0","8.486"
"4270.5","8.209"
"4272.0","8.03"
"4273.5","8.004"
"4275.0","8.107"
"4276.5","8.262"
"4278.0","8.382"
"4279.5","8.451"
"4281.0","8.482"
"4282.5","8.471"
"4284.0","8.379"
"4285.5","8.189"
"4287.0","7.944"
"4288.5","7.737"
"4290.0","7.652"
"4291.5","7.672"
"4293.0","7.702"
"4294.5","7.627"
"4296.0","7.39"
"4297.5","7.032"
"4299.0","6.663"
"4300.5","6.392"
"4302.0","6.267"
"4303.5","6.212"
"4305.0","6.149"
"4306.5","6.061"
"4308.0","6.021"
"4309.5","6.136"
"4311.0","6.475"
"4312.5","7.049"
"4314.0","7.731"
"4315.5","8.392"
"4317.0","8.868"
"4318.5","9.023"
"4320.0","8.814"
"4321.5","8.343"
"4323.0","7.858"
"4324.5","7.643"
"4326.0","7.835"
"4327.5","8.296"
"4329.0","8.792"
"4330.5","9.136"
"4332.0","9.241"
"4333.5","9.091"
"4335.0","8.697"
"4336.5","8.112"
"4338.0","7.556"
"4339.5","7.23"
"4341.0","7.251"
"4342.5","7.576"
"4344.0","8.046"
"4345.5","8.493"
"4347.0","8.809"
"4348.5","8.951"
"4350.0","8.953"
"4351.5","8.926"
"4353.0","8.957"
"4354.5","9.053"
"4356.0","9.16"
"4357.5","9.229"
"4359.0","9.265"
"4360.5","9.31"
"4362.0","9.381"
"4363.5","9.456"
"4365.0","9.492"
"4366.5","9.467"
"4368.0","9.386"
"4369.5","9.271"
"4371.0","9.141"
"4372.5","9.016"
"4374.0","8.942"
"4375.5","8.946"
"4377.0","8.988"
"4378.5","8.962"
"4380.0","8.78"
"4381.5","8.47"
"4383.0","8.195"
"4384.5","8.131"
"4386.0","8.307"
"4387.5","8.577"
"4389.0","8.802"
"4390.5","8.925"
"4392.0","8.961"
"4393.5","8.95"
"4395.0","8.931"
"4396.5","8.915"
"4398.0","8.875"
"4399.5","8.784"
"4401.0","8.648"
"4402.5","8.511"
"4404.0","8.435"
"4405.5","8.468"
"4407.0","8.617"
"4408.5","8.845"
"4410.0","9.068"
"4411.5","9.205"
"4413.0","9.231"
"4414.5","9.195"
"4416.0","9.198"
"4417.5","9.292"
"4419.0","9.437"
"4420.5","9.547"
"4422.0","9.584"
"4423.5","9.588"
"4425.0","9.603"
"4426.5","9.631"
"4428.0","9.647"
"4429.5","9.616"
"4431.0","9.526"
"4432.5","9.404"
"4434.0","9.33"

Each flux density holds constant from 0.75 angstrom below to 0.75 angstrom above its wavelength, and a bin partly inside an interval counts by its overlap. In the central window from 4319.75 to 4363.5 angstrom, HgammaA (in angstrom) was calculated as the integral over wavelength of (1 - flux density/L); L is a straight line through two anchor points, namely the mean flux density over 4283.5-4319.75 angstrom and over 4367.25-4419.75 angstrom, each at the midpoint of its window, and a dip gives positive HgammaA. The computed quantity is -3.2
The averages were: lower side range 7.3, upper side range 8.87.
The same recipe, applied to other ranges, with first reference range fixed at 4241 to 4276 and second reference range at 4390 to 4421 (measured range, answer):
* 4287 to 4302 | 2.3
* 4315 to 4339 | 0.7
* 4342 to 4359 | 0.0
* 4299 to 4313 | 3.8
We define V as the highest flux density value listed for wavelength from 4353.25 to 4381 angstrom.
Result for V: 9.492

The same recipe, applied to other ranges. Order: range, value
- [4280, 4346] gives 9.241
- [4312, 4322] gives 9.023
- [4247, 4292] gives 8.891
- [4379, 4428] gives 9.647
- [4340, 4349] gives 8.951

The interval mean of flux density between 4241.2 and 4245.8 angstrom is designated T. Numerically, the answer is 8.61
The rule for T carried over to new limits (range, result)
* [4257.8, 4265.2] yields 8.63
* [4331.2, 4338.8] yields 8.53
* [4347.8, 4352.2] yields 8.94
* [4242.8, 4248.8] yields 8.53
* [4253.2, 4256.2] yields 8.69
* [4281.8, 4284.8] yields 8.42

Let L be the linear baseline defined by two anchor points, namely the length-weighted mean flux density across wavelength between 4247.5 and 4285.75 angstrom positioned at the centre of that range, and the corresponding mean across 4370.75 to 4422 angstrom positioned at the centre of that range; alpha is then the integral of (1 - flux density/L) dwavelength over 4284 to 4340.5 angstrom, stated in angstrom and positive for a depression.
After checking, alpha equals 6.3 angstrom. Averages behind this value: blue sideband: 8.47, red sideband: 8.87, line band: 7.66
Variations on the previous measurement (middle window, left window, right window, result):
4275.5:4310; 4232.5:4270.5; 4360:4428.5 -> 5.4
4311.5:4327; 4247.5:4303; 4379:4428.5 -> 0.5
